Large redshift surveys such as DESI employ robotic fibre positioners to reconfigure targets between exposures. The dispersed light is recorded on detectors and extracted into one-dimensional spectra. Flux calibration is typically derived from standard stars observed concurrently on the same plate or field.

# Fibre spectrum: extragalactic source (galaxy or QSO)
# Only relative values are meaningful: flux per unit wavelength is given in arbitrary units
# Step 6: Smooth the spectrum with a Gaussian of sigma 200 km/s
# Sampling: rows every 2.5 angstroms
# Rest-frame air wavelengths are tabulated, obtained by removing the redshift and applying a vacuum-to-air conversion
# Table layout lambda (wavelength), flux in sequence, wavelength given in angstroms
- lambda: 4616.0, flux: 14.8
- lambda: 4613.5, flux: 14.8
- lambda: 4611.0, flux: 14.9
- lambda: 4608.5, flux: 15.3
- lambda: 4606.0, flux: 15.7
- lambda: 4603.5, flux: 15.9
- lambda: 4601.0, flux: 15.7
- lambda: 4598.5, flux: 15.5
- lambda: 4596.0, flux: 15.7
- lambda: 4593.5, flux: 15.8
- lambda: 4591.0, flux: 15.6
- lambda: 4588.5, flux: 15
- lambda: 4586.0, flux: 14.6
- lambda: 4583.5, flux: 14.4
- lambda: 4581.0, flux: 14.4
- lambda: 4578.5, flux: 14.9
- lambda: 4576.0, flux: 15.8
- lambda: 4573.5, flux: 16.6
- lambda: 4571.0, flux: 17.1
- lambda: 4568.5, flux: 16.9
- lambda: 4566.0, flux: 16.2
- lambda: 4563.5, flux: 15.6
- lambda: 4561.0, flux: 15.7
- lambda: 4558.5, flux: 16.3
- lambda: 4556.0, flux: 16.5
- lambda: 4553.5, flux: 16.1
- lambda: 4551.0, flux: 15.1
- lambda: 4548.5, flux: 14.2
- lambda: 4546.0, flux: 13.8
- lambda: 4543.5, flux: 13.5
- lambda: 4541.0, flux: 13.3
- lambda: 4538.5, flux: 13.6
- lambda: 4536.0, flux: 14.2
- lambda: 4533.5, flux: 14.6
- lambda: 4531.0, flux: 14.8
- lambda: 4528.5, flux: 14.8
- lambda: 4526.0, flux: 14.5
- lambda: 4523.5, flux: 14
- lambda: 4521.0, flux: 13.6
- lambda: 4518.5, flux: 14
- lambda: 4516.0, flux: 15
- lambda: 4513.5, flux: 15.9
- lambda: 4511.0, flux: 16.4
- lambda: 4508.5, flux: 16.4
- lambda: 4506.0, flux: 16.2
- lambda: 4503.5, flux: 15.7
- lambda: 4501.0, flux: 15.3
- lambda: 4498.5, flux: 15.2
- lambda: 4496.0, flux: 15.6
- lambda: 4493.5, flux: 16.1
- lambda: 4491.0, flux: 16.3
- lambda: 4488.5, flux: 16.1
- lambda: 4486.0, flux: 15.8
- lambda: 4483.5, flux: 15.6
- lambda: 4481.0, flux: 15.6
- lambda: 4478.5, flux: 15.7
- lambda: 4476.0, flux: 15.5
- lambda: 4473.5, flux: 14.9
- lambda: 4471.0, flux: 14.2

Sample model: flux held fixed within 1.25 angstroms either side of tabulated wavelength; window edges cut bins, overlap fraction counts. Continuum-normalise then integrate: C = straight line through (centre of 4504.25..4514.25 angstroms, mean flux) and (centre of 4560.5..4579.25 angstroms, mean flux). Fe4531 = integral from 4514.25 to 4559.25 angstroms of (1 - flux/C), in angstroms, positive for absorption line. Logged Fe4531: 4.6 angstroms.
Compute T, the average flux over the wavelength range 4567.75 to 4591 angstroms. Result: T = 15.5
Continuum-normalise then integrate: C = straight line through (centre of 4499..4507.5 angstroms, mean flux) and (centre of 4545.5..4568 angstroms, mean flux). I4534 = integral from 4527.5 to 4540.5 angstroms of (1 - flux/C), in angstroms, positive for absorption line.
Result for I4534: 1.10 angstroms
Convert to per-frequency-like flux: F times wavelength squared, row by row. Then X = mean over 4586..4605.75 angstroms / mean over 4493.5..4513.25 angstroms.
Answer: 1.0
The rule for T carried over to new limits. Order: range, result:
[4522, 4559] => 14.6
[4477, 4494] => 15.9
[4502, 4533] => 15.1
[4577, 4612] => 15.2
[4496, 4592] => 15.2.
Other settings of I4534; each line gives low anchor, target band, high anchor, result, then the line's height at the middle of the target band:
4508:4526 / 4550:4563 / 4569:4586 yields -0.52 angstroms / 15.3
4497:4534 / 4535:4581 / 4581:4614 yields -0.26 angstroms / 15.2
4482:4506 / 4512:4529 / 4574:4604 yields 1.17 angstroms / 15.6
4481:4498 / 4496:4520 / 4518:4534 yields -0.74 angstroms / 15.1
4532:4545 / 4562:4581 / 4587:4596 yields -1.50 angstroms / 14.9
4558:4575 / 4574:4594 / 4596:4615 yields 1.04 angstroms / 15.9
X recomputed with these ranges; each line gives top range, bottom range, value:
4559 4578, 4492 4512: 1.05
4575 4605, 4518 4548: 1.11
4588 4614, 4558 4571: 0.97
